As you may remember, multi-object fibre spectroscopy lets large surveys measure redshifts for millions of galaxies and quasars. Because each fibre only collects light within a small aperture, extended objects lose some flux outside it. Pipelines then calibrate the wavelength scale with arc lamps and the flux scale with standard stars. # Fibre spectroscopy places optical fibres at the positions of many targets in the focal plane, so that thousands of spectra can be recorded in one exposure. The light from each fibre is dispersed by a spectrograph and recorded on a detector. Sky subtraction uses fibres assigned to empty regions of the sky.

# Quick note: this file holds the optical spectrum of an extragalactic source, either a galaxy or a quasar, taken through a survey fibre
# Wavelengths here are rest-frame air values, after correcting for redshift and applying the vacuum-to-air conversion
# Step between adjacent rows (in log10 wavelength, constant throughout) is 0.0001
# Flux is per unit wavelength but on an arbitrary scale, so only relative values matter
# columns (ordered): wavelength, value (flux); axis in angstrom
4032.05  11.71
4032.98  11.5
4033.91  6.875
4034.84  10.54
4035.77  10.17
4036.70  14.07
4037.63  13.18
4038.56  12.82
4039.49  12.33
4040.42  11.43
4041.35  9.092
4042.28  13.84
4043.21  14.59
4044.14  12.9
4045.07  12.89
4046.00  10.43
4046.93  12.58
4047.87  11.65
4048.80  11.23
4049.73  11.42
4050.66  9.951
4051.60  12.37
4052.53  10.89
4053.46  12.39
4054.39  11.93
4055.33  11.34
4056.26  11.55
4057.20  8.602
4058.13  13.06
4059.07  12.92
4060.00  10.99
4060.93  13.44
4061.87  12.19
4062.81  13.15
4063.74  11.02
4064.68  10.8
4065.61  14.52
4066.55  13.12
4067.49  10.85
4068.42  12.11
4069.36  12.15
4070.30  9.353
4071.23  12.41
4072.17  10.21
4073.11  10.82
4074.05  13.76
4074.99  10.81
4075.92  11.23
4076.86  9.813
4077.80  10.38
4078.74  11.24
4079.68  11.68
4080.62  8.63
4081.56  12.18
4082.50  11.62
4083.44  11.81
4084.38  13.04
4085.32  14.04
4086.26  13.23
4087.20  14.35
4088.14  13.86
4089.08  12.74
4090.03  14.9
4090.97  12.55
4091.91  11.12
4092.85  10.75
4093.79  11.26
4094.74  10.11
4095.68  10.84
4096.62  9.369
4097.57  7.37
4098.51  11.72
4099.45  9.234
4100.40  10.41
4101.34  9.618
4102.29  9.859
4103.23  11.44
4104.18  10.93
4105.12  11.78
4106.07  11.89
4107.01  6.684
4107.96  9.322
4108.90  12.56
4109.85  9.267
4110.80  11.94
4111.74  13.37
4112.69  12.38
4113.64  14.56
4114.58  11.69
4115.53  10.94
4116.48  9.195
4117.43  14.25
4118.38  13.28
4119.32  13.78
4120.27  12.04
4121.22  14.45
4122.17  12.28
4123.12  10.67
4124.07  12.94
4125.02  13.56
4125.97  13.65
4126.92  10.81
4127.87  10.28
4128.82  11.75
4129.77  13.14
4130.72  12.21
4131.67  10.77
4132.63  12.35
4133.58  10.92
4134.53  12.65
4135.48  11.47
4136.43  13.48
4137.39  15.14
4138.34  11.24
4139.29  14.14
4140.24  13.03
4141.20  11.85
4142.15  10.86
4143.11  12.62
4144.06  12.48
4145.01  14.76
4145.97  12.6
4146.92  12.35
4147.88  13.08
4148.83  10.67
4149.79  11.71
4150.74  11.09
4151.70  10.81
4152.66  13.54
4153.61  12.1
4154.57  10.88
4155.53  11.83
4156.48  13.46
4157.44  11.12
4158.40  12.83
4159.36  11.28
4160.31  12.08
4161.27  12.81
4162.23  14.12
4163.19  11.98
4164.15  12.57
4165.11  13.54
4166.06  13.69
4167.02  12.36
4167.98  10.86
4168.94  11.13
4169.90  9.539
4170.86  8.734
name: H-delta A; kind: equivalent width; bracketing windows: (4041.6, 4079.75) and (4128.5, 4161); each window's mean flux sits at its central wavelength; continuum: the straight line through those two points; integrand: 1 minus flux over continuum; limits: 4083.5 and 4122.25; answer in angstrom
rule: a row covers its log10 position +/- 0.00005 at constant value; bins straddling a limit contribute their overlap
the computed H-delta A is 1.10 angstrom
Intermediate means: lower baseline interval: 11.8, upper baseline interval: 12.2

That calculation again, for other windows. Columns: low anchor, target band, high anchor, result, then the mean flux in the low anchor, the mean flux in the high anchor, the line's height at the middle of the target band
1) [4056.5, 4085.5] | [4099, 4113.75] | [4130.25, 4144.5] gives 1.42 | 11.6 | 12.3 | 12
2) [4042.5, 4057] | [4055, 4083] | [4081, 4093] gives 1.82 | 11.8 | 12.8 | 12.3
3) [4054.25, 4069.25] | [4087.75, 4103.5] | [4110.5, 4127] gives 1.72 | 12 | 12.6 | 12.3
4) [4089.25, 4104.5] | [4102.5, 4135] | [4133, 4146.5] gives -0.37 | 10.7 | 12.7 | 11.7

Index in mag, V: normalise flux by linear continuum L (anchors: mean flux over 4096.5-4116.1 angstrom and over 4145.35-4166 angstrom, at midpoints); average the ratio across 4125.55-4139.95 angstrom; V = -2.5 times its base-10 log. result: -0.06 mag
